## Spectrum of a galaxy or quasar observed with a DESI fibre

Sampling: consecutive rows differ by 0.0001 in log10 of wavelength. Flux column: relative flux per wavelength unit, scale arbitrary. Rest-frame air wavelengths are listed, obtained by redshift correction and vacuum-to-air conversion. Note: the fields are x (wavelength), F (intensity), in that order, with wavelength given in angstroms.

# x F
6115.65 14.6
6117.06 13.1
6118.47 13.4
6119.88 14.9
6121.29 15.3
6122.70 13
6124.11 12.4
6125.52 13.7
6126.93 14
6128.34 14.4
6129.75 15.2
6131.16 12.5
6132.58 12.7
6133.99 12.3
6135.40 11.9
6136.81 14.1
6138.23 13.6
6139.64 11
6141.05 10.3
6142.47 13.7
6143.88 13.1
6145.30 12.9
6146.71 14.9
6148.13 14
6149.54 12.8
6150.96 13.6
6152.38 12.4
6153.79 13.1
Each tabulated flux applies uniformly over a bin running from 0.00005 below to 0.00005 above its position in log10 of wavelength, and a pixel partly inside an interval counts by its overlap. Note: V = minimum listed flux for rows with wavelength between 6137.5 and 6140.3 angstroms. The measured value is 11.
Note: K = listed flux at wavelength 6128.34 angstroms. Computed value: 14.4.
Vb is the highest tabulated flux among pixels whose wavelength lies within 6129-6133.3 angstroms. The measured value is 15.2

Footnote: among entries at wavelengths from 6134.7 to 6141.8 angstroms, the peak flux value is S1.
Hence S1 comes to 14.1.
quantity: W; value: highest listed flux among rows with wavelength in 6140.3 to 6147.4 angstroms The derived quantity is 14.9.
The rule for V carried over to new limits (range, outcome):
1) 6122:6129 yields 12.4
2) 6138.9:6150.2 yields 10.3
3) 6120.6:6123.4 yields 13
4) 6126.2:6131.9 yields 12.5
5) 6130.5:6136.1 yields 11.9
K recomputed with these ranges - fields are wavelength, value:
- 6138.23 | 13.6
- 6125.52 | 13.7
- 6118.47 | 13.4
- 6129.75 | 15.2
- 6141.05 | 10.3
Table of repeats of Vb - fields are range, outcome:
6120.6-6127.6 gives 15.3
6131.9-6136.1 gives 12.7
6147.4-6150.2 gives 14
